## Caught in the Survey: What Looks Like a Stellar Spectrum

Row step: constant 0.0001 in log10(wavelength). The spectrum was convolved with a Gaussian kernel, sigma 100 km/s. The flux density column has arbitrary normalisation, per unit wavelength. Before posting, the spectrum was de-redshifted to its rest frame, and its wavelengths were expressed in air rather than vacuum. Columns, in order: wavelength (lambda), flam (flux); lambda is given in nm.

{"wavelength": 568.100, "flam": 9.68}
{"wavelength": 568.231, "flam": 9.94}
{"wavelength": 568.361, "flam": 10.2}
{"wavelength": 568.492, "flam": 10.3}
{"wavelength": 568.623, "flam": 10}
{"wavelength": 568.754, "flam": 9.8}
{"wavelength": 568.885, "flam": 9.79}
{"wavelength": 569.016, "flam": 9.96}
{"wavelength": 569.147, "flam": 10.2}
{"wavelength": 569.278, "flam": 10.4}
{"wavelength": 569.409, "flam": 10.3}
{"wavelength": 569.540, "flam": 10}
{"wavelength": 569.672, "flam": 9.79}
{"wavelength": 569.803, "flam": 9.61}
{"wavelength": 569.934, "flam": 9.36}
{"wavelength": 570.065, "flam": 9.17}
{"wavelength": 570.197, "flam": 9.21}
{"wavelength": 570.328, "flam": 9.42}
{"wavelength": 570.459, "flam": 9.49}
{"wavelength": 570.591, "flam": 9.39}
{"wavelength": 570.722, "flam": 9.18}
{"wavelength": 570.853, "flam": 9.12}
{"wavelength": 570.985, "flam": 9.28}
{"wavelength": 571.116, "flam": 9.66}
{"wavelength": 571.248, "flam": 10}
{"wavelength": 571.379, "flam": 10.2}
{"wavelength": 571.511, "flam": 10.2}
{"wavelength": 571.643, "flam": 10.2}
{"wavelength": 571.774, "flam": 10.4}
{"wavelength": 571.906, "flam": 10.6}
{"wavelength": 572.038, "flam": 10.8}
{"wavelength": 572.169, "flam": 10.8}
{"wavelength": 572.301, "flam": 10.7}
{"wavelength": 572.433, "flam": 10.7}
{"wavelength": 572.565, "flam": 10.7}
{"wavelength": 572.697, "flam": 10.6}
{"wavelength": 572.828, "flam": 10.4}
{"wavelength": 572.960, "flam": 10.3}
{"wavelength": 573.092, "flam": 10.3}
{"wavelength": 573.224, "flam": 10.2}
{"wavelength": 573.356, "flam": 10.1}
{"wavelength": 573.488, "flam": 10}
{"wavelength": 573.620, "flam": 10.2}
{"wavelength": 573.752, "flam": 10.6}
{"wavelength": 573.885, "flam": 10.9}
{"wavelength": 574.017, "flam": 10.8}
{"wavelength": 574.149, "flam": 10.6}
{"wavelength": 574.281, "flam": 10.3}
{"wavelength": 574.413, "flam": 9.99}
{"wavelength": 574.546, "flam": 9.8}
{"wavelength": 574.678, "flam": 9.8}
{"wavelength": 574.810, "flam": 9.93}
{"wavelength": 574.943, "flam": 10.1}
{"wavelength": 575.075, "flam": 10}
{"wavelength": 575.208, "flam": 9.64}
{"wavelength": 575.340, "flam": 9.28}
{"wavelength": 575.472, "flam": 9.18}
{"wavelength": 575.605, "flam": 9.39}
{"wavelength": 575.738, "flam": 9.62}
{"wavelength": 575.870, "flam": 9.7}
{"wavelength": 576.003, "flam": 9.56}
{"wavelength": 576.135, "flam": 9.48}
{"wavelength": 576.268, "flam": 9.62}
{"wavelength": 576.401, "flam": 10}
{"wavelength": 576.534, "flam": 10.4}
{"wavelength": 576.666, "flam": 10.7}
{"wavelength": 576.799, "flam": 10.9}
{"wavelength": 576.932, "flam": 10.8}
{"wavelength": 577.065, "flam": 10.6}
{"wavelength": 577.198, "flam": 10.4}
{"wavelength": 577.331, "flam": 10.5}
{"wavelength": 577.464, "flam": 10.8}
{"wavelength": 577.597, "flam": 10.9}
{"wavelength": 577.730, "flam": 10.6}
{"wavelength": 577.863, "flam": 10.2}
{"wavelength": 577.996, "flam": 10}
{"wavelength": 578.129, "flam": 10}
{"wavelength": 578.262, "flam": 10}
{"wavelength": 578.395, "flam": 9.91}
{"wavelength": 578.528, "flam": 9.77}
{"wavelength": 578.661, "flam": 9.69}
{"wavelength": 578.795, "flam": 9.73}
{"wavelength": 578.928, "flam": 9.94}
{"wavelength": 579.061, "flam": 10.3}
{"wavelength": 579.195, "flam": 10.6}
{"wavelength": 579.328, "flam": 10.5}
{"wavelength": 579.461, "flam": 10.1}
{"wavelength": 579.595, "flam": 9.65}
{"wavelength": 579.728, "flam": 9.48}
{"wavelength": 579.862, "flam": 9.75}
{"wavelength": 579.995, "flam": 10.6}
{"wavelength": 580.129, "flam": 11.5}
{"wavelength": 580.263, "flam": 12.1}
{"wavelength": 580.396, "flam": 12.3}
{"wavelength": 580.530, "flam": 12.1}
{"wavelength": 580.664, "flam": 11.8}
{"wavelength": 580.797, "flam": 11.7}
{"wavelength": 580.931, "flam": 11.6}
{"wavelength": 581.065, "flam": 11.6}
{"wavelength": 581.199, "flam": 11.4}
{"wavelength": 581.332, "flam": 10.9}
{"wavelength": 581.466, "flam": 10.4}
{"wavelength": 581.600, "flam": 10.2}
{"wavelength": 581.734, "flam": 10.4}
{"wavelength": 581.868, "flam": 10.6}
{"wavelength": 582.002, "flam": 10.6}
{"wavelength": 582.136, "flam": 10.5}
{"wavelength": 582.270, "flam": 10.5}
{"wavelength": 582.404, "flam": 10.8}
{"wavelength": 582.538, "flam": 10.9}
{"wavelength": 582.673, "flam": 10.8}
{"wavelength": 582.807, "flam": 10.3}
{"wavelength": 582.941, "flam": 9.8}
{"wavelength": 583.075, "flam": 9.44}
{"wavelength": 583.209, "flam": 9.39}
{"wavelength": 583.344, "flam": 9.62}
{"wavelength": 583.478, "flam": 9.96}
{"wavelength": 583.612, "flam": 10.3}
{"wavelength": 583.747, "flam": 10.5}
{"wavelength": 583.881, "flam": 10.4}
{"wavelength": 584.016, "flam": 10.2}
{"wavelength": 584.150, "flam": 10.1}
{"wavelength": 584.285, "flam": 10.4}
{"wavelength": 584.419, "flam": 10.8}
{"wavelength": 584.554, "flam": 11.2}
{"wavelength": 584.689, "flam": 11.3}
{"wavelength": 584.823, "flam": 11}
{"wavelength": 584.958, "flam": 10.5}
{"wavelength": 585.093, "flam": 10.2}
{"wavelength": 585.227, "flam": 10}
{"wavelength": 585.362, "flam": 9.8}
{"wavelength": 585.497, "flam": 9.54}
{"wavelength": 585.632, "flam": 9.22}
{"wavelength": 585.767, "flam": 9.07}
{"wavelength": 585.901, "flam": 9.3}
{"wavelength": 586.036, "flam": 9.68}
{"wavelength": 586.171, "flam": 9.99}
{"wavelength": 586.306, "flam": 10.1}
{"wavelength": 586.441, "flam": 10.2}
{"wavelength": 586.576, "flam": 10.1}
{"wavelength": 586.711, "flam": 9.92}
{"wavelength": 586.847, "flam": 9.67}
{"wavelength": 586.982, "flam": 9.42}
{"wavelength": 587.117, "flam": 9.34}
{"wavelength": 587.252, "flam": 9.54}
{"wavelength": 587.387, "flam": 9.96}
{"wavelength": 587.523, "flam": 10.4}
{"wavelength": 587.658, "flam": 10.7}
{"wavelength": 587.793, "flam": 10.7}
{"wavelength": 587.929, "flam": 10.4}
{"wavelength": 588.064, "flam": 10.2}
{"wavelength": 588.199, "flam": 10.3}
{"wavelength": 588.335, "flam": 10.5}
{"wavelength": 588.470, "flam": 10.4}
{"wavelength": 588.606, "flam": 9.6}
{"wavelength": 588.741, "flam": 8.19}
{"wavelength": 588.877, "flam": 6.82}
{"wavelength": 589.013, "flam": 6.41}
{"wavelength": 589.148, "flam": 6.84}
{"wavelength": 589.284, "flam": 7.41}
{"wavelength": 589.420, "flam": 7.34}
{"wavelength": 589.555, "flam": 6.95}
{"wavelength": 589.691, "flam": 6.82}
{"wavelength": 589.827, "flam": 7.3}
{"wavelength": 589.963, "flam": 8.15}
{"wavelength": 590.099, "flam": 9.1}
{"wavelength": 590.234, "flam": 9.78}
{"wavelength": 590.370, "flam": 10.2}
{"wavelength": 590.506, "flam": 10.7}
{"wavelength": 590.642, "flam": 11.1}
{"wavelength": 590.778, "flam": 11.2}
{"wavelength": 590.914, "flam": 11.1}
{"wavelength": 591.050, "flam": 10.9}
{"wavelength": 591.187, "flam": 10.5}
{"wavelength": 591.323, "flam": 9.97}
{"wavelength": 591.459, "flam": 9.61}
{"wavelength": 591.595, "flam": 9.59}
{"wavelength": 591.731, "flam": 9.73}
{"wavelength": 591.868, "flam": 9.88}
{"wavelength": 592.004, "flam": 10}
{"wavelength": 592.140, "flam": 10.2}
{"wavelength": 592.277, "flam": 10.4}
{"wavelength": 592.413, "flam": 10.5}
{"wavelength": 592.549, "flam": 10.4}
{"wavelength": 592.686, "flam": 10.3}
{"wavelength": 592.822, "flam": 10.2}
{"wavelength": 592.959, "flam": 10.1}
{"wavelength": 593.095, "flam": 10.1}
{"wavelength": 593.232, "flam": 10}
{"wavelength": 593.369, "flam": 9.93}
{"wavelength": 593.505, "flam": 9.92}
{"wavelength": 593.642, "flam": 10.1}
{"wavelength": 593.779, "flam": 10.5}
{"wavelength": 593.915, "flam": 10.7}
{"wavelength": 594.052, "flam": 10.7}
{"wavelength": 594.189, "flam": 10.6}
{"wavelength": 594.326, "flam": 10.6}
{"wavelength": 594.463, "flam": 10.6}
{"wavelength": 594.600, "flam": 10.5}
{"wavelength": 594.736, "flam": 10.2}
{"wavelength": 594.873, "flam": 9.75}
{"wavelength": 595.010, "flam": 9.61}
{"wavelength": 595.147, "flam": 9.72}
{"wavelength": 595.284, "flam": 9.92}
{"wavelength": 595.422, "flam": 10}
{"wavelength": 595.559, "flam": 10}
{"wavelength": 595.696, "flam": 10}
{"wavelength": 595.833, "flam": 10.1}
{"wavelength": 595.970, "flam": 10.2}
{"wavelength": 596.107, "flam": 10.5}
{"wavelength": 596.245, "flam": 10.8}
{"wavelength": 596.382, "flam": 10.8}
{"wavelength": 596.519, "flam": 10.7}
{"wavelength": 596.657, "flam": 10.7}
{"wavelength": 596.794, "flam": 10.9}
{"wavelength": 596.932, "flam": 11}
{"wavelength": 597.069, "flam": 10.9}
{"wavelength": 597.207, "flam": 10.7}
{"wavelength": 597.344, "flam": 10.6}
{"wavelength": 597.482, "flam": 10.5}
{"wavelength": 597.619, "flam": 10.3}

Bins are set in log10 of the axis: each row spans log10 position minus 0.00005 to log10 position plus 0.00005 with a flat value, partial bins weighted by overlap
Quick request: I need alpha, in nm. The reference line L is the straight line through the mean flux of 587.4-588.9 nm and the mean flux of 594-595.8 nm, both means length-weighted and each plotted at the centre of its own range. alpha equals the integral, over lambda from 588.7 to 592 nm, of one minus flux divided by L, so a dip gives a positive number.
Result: 0.33 nm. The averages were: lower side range 9.93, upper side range 10.2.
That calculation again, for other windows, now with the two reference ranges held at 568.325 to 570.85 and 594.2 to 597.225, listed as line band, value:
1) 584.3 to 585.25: -0.058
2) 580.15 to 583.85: -0.267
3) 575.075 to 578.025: -0.057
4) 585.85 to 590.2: 0.454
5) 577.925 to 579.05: 0.006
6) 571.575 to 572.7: -0.092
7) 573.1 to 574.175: -0.062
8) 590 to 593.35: 0.021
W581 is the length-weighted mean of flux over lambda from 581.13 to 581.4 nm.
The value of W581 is 11.2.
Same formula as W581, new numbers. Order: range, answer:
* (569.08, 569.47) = 10.3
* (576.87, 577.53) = 10.6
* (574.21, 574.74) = 9.98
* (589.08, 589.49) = 7.21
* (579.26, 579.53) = 10.3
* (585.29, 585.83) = 9.4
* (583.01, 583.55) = 9.61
